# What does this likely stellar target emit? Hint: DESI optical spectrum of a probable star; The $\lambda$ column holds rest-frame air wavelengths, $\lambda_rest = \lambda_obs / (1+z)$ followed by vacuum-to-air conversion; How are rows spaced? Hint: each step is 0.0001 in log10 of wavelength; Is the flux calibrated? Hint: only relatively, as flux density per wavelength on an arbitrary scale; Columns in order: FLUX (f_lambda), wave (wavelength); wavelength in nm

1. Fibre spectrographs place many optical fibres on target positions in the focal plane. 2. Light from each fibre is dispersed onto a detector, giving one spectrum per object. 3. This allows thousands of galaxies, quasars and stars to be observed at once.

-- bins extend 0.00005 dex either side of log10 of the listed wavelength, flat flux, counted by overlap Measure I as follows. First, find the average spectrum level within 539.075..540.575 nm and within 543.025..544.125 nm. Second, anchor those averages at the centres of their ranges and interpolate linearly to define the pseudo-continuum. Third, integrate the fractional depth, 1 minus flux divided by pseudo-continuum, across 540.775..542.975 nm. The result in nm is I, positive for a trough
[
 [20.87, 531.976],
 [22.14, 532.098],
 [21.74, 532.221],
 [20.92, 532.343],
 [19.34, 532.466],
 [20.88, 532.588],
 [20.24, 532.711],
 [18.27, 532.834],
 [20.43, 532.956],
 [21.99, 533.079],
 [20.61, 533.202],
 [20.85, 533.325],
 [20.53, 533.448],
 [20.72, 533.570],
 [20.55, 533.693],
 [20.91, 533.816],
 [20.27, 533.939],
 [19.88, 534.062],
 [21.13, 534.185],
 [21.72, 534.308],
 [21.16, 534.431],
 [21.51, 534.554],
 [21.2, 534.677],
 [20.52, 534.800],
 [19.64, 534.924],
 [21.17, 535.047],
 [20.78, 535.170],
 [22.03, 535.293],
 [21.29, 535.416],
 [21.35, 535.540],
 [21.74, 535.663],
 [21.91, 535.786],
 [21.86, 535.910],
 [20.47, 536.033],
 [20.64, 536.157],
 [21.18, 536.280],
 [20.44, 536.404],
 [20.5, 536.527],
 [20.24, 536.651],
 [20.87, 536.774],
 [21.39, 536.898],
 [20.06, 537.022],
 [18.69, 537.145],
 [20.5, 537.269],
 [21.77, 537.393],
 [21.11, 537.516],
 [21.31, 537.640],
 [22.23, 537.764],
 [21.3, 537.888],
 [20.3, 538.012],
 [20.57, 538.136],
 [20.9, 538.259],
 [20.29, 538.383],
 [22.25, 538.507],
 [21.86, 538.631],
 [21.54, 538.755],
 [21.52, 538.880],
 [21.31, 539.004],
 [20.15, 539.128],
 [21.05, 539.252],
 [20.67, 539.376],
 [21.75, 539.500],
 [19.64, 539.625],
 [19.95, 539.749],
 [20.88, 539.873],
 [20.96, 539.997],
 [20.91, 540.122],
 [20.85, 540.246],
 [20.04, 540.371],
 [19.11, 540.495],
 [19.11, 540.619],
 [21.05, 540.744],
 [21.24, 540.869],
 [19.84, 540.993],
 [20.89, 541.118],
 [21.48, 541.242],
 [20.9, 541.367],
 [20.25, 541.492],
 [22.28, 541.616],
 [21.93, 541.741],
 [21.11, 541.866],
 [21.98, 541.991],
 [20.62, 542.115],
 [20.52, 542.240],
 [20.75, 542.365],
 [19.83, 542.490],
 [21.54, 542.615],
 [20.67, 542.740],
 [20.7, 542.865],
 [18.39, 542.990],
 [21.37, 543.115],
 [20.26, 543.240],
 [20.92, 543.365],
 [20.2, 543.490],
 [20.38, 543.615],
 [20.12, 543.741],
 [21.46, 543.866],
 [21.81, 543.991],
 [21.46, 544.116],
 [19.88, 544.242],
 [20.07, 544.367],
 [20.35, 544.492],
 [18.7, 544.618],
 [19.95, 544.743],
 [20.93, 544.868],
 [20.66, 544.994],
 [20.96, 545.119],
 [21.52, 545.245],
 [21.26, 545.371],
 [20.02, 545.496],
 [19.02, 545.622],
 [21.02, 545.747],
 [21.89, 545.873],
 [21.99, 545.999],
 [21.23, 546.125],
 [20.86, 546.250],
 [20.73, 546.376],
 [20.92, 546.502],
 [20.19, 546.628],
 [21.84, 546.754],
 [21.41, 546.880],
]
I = -0.03 nm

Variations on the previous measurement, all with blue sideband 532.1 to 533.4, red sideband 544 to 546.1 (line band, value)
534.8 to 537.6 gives -0.04 nm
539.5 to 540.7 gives 0.02 nm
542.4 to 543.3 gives 0.01 nm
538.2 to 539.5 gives -0.04 nm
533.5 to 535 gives -0.01 nm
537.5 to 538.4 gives -0.02 nm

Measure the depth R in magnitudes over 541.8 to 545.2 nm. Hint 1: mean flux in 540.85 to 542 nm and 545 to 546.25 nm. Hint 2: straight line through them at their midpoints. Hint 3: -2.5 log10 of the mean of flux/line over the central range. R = 0.03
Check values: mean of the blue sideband 21.2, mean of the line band 20.6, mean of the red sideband 21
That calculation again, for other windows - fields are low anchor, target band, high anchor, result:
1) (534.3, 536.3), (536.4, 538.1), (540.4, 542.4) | 0.015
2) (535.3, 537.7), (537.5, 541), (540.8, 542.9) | 0.007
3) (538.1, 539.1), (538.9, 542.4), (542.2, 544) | 0.009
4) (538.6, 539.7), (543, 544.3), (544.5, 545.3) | -0.007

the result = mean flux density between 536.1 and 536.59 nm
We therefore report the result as 20.7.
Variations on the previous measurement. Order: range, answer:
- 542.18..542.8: 20.7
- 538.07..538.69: 21.2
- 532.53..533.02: 19.9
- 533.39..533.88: 20.7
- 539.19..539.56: 21.2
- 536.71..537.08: 20.8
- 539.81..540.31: 20.9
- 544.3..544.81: 19.8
